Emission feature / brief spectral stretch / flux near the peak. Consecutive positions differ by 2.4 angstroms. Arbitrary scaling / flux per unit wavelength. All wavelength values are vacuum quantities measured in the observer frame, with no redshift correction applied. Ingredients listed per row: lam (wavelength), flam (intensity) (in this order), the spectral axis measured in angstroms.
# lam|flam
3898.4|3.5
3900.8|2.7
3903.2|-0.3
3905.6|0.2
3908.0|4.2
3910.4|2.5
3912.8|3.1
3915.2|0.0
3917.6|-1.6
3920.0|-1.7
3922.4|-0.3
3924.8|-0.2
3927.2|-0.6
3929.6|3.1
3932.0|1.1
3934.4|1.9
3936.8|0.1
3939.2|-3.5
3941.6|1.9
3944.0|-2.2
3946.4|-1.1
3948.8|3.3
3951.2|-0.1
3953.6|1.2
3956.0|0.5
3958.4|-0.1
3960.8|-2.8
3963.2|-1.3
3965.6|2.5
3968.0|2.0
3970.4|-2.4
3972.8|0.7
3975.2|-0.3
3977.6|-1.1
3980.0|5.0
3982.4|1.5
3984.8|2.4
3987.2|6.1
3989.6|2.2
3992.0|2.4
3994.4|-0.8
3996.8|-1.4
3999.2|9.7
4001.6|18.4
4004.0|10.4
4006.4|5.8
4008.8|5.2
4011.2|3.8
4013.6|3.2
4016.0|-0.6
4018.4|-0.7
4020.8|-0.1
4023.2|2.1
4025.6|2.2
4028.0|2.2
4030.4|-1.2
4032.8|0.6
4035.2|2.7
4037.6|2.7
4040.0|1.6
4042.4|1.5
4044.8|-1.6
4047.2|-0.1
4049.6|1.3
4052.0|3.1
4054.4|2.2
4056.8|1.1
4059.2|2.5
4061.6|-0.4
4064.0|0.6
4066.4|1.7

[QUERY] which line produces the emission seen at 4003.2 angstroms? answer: Lyman alpha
